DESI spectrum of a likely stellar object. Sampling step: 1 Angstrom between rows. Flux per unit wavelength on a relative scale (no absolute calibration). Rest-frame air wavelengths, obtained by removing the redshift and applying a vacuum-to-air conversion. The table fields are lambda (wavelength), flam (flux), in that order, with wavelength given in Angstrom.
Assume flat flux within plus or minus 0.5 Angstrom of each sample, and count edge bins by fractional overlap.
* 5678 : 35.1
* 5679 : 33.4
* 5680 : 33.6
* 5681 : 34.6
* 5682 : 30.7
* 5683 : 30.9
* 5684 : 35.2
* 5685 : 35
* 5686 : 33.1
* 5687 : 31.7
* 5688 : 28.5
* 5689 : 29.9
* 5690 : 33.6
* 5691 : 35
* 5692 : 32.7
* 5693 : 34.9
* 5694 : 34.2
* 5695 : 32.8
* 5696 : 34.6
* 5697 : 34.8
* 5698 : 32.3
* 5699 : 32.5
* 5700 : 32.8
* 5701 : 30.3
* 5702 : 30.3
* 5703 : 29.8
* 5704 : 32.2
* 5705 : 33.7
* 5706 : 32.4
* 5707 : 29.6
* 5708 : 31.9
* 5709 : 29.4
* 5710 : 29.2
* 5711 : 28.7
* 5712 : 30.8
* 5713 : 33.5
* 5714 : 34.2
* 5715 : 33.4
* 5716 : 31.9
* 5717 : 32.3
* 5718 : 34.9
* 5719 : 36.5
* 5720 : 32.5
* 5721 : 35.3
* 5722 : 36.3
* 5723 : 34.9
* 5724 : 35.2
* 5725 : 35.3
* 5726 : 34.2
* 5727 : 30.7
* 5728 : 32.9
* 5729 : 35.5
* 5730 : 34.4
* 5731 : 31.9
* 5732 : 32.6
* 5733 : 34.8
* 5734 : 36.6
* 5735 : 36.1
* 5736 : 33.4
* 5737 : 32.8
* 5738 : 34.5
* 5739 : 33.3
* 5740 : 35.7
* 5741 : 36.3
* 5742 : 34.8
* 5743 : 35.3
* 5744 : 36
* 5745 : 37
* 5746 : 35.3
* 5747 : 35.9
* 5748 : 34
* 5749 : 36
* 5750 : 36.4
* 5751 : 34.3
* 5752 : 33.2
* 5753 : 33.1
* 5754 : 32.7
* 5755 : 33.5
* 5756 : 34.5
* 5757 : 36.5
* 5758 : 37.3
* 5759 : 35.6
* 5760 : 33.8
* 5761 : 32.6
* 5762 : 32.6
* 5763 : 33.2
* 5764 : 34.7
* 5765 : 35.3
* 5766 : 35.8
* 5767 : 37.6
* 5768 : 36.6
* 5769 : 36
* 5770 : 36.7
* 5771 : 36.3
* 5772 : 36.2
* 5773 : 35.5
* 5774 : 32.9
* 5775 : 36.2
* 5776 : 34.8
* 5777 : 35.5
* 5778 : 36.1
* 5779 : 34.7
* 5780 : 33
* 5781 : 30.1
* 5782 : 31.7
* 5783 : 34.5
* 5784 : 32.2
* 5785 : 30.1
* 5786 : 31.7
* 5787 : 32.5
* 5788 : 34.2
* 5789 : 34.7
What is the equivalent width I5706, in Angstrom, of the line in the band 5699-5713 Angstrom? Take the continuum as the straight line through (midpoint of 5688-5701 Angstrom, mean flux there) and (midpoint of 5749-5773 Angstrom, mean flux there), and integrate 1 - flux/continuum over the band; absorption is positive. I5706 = 1.0 Angstrom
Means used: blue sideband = 33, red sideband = 35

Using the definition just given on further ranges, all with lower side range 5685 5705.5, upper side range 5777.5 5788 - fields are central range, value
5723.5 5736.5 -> -0.60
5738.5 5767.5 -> -1.99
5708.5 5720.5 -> 0.12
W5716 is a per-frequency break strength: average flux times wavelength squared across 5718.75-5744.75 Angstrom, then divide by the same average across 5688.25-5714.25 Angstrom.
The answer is 1.1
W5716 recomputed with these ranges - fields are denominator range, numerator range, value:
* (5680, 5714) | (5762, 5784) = 1.11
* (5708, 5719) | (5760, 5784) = 1.10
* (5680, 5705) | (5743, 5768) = 1.09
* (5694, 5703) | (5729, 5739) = 1.06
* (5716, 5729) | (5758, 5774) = 1.05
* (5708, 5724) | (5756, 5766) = 1.07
